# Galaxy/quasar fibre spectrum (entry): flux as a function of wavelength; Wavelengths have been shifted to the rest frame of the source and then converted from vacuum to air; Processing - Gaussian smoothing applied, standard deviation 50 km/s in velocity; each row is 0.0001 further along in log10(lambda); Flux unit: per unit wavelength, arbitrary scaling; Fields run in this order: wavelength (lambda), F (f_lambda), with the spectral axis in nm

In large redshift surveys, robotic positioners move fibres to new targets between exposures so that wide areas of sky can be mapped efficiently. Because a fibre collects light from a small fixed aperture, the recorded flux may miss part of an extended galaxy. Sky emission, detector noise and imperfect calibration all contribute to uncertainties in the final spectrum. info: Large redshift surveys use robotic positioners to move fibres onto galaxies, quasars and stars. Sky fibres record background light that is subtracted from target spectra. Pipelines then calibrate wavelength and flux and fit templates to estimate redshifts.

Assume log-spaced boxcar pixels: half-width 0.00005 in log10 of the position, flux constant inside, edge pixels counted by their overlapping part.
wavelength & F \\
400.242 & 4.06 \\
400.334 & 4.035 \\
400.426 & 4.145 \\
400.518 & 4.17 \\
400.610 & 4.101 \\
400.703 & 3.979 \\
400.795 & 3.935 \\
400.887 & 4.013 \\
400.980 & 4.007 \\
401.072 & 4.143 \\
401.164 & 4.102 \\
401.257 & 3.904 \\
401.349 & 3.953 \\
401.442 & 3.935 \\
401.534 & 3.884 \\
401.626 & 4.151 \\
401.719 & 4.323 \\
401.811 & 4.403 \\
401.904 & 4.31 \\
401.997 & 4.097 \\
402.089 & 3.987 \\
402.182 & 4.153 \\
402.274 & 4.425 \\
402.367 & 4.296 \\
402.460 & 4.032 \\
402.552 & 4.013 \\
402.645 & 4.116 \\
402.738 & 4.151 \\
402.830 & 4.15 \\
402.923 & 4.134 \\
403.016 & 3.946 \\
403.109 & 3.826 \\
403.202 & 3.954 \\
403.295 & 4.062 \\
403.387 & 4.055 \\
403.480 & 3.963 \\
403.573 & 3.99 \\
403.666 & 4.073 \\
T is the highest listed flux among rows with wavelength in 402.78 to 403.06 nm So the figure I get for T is 4.15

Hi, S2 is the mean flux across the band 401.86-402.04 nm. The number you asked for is 4.19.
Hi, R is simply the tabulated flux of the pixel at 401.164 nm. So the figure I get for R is 4.102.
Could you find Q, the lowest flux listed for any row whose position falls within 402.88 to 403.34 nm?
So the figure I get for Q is 3.826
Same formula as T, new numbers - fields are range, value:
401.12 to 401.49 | 4.102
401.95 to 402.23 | 4.153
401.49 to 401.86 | 4.403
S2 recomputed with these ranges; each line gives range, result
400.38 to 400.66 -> 4.13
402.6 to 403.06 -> 4.1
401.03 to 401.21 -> 4.13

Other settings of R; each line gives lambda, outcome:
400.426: 4.145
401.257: 3.904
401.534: 3.884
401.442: 3.935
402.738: 4.151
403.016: 3.946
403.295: 4.062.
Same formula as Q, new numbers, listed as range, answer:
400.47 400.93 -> 3.935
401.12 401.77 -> 3.884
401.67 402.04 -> 4.097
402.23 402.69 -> 4.013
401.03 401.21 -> 4.102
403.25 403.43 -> 4.055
